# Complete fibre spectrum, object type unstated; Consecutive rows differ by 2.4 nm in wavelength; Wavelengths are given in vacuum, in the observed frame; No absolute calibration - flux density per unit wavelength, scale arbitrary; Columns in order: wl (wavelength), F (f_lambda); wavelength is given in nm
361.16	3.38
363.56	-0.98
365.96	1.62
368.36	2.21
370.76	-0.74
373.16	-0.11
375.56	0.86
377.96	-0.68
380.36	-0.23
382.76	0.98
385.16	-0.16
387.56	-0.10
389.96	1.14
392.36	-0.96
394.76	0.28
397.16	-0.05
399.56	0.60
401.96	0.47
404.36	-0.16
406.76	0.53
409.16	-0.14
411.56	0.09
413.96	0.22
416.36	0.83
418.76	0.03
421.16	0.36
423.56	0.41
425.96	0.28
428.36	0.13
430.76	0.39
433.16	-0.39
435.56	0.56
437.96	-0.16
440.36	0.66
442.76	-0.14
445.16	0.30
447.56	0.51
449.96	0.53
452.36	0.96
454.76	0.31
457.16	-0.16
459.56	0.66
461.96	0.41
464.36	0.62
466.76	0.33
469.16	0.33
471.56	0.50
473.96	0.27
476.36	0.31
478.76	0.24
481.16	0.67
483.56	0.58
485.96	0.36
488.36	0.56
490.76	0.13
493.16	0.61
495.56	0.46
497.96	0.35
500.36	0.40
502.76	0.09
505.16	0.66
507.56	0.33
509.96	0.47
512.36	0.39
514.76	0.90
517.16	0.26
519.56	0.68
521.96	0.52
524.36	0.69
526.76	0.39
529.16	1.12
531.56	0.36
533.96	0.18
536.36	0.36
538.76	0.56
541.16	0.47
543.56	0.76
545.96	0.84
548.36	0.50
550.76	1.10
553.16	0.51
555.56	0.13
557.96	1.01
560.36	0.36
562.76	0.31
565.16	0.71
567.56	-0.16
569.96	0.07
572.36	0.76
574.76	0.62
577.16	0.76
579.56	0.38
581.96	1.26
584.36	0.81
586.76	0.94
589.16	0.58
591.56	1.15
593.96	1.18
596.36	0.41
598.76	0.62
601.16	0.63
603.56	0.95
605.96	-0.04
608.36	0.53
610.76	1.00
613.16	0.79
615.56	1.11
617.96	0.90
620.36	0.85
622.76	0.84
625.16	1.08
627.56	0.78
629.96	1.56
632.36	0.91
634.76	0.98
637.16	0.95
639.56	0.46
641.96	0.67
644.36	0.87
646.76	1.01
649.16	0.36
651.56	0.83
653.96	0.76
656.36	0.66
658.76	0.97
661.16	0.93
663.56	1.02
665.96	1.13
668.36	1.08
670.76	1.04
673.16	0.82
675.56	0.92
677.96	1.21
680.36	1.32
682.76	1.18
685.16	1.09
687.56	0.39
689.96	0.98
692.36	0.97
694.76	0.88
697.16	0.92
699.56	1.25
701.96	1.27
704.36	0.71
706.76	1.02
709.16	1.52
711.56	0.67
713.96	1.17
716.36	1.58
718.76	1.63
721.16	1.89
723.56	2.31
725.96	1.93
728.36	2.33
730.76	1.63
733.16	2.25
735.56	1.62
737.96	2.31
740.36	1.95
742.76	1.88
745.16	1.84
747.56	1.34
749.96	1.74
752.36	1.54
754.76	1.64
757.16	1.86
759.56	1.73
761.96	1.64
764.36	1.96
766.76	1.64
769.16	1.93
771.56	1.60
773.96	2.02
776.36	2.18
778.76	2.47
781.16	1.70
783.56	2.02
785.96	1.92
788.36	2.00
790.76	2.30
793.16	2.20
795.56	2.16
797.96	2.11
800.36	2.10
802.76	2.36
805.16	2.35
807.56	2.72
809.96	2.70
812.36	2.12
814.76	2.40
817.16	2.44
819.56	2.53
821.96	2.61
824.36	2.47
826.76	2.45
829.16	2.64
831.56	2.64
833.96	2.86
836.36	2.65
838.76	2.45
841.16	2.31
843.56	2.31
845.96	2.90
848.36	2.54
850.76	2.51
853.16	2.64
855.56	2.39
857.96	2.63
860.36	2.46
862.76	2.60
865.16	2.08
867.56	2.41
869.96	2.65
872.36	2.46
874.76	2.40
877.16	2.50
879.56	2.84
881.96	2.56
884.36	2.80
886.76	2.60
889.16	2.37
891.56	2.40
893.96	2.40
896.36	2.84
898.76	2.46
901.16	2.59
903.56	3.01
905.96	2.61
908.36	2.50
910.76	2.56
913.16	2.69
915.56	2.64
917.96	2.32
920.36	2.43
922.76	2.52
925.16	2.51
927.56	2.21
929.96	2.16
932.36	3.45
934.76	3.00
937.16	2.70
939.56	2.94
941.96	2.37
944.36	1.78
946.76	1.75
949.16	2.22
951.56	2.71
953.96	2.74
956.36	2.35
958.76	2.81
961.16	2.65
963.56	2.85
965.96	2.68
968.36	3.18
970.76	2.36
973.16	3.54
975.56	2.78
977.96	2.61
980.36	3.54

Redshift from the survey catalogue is 0.79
